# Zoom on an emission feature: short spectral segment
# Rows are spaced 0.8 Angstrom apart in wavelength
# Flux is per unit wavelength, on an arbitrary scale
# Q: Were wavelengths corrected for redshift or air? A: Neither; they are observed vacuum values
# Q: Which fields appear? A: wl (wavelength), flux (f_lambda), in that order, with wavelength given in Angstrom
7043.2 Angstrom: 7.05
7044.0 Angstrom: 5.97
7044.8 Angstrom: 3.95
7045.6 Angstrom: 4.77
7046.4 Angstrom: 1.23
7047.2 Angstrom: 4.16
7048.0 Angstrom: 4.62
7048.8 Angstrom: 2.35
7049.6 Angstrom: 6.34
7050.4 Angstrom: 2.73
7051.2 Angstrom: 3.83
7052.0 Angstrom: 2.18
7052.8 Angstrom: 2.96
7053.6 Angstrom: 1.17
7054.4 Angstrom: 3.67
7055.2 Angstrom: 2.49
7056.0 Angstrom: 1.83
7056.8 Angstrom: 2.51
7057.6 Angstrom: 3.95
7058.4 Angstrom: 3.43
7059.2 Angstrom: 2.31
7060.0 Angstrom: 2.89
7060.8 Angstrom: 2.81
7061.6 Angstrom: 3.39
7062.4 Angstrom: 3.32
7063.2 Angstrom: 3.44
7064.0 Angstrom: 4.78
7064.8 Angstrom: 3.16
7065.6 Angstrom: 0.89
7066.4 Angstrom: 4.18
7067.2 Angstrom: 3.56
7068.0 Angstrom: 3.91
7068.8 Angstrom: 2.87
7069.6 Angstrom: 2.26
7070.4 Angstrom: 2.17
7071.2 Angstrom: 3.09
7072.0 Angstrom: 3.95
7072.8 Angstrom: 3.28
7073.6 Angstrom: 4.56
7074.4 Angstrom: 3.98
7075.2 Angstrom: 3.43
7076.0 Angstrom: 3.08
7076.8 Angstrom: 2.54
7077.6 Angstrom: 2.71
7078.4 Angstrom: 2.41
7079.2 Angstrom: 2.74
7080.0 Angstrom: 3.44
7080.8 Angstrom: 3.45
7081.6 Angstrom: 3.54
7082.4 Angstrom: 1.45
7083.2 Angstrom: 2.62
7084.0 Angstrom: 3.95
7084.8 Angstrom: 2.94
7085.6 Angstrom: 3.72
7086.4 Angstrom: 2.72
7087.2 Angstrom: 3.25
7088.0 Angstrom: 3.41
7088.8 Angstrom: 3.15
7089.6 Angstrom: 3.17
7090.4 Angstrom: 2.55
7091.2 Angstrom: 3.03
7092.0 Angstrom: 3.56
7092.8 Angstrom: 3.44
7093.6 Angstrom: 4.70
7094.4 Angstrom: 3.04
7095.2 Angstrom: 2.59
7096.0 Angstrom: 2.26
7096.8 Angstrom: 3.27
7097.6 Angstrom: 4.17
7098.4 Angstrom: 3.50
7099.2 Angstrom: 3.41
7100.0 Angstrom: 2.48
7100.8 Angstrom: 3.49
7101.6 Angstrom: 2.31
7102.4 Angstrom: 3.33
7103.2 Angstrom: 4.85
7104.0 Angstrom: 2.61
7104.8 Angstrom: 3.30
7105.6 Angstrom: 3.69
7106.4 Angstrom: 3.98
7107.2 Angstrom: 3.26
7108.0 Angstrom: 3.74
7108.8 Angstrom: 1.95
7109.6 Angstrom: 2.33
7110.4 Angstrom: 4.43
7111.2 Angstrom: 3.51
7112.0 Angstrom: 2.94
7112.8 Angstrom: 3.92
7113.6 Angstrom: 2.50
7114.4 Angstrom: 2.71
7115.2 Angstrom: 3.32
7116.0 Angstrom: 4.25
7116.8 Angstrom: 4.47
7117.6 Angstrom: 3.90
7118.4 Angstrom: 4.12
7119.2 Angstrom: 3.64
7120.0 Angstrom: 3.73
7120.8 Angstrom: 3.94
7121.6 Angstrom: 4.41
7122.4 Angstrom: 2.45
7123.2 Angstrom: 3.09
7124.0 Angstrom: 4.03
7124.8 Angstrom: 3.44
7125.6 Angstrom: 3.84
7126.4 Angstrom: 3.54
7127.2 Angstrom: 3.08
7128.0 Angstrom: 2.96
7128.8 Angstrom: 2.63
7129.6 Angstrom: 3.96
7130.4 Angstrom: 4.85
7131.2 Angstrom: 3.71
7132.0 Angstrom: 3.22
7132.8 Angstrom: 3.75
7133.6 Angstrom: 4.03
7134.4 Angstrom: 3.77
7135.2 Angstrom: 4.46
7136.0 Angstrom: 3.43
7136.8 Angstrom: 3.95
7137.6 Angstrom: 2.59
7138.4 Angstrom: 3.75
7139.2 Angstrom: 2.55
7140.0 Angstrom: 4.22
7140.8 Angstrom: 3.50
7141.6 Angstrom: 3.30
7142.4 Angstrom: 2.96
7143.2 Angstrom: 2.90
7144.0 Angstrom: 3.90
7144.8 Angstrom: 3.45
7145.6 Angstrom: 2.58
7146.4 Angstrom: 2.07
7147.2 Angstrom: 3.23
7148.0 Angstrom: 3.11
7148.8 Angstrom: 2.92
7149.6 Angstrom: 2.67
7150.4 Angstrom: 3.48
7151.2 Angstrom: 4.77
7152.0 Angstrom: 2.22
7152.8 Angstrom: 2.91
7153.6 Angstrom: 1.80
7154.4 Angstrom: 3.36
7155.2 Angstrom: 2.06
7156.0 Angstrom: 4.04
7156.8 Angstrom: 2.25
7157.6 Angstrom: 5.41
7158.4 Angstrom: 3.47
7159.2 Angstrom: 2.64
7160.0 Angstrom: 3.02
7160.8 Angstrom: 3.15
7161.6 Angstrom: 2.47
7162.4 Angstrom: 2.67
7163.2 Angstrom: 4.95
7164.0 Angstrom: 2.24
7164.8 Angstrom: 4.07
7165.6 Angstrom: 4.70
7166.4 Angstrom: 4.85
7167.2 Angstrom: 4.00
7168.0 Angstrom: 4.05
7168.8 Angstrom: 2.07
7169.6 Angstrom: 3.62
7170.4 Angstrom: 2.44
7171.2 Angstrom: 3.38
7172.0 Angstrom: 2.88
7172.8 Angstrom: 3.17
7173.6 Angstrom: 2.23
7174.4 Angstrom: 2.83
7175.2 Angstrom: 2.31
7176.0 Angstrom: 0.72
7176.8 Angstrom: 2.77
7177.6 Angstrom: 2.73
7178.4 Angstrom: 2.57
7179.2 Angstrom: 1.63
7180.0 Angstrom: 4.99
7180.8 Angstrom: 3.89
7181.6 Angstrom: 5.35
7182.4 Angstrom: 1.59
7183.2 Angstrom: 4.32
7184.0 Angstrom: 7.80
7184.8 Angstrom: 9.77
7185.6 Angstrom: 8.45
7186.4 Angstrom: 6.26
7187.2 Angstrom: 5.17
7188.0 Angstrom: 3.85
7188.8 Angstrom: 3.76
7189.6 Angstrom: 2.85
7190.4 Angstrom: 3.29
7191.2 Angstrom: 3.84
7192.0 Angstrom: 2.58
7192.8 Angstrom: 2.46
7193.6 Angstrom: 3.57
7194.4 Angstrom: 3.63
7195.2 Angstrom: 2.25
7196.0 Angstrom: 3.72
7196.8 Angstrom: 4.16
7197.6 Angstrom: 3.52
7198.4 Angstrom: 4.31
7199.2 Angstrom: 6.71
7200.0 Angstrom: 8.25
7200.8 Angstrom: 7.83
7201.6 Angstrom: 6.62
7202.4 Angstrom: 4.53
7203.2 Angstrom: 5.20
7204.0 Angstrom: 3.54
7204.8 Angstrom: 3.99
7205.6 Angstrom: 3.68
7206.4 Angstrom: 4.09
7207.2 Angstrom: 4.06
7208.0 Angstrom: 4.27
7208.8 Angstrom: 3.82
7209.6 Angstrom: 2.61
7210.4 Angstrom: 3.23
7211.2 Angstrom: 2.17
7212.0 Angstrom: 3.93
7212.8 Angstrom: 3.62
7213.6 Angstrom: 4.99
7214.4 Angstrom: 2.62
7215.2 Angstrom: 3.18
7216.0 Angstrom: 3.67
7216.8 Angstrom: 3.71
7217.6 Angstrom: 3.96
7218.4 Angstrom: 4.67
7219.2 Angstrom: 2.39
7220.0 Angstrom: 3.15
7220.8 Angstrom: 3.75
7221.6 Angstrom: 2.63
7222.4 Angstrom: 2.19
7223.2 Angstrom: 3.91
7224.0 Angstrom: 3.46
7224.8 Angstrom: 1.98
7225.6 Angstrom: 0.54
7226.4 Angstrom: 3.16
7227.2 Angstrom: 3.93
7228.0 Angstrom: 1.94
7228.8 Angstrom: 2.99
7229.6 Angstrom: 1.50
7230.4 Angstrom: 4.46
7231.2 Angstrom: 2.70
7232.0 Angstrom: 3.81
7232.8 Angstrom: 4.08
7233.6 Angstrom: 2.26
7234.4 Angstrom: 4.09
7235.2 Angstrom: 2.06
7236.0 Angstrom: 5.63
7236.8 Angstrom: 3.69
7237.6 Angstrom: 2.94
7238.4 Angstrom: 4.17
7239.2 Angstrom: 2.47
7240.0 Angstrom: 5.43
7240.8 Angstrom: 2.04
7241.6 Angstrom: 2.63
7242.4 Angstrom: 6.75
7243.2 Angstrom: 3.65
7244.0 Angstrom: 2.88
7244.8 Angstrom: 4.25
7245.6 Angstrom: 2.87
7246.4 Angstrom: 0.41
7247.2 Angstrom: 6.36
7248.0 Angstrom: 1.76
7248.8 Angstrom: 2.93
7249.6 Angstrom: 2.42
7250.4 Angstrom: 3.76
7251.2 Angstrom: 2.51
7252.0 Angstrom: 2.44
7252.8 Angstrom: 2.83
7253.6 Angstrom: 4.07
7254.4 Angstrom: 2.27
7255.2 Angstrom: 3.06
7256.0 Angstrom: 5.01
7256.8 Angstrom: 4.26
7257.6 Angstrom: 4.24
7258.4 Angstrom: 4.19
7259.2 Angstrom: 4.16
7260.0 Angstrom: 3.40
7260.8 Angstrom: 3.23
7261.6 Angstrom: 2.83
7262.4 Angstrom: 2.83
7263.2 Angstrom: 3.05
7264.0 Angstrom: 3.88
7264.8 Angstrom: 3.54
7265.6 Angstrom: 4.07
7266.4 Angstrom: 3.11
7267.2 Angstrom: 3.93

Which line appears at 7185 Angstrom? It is [S II] 6716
